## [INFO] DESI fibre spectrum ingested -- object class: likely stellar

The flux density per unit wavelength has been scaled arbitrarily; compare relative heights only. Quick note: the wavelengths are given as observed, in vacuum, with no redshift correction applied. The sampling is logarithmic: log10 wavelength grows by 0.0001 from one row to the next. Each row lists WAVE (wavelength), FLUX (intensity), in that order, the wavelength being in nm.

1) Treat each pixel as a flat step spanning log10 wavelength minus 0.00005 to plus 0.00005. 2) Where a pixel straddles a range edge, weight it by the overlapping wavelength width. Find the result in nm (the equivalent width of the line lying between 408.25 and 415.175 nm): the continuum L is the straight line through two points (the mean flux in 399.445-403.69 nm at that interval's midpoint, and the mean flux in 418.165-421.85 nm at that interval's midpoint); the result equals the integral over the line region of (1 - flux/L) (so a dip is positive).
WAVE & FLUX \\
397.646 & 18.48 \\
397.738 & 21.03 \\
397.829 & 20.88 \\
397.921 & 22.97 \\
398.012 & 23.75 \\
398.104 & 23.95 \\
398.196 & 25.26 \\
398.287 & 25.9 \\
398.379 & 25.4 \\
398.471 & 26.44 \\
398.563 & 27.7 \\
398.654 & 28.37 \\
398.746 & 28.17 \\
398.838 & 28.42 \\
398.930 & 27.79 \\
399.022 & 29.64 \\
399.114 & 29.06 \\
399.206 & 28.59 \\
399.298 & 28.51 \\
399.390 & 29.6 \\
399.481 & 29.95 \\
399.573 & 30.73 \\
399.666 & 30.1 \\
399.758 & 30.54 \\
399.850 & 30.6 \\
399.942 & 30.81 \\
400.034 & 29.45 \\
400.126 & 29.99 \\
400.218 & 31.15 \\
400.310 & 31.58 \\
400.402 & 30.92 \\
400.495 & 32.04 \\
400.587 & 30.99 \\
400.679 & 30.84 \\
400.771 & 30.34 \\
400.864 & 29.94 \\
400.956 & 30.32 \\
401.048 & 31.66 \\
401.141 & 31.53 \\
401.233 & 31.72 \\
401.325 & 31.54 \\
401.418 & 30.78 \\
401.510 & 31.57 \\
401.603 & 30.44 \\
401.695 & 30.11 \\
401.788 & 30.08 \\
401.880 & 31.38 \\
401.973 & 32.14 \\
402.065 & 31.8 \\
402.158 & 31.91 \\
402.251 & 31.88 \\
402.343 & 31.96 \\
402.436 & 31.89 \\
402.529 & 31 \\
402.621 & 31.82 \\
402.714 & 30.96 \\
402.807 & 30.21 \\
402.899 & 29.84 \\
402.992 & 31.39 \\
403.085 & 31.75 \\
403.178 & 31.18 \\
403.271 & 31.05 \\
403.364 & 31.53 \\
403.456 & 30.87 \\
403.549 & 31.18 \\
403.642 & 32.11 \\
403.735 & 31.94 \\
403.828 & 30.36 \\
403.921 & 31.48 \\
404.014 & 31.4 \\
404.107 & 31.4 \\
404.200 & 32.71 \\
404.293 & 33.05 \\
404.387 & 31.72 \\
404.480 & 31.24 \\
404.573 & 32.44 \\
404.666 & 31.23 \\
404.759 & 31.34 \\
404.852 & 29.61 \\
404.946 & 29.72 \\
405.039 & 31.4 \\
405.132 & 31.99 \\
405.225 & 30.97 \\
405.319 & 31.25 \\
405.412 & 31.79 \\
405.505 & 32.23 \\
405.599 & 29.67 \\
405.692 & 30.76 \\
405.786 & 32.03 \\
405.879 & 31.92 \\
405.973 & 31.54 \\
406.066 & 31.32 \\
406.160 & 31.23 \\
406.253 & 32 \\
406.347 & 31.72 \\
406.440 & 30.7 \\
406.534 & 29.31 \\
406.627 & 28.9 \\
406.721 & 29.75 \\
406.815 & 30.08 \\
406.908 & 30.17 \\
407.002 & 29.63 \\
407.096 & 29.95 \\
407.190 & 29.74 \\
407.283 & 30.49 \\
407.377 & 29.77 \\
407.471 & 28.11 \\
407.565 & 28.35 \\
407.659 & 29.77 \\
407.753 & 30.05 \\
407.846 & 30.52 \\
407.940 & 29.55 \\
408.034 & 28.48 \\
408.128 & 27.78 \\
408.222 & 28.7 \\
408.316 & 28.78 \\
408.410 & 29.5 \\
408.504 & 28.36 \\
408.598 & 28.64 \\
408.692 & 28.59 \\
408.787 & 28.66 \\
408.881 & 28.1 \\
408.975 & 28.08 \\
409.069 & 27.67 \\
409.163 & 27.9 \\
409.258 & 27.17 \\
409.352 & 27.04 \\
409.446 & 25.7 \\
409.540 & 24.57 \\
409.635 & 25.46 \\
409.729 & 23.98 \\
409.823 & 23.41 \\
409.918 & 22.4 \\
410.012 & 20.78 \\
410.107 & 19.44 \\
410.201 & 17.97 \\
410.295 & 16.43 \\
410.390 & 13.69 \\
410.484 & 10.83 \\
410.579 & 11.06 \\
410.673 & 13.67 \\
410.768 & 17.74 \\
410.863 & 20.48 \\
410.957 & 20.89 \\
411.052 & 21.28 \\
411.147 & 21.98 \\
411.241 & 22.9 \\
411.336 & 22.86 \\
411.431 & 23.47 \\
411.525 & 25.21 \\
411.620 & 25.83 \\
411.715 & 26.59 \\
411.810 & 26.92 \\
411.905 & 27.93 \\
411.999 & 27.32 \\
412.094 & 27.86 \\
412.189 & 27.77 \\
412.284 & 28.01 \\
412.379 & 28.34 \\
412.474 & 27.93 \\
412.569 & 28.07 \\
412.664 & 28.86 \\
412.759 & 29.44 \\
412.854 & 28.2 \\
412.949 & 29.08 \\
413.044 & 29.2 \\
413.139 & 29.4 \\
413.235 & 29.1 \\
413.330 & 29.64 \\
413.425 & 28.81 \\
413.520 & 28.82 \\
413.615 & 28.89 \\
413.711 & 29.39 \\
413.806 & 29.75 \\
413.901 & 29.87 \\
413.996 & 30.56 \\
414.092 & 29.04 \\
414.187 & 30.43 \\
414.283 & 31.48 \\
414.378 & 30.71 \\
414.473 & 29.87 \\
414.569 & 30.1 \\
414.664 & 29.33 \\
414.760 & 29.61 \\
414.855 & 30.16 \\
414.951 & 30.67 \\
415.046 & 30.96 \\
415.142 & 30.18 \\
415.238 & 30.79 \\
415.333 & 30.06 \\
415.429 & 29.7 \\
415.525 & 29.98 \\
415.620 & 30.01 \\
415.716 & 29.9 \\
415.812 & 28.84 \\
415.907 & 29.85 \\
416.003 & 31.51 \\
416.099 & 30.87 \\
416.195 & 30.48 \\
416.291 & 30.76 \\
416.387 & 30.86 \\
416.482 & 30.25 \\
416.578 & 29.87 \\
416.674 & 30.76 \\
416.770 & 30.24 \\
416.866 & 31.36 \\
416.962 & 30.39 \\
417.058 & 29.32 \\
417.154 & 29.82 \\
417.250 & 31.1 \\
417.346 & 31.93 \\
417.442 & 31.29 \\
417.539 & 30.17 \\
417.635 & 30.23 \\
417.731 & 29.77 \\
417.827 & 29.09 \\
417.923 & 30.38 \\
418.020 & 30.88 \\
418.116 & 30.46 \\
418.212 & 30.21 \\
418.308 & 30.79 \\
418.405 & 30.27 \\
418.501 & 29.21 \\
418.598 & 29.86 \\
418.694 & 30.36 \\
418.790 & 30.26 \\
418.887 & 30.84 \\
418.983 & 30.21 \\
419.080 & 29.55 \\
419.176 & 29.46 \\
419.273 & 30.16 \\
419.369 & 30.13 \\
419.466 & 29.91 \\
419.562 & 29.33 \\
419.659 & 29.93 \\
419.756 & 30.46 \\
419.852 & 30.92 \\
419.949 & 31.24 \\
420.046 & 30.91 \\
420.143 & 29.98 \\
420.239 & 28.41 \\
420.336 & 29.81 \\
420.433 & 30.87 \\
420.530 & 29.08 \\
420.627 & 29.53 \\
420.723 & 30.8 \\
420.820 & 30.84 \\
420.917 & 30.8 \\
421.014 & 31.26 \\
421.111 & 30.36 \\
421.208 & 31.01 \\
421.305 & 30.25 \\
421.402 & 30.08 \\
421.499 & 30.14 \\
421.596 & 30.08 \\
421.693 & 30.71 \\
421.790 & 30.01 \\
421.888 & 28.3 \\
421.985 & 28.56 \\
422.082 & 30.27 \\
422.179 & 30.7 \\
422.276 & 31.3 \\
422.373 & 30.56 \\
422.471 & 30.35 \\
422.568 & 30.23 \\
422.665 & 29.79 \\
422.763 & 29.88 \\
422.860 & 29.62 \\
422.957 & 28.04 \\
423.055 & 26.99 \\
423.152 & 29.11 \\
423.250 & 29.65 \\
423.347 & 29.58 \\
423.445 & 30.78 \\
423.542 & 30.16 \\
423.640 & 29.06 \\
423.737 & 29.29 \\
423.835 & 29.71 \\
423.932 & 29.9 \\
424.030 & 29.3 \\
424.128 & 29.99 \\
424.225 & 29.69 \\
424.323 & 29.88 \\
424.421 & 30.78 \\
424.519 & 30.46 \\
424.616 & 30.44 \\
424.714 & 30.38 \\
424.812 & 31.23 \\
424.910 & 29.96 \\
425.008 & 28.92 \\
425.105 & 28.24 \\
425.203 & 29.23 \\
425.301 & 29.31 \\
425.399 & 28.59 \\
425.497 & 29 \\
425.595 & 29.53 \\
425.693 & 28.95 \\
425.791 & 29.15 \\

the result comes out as 1.00 nm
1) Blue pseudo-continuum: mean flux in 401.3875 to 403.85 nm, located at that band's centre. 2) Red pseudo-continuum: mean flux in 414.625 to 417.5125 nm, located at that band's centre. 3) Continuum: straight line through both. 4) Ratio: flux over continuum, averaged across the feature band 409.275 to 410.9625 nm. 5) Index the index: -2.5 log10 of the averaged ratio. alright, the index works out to 0.47 mag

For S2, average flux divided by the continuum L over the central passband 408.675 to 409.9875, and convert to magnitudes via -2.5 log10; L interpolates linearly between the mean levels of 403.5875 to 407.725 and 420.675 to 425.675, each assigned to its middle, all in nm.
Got 0.171 mag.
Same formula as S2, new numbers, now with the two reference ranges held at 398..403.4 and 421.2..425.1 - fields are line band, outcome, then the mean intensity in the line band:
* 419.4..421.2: -0.01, 30.3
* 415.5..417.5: -0.02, 30.5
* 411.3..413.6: 0.08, 27.7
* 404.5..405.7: -0.04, 31.1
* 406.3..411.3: 0.17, 25.5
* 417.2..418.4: -0.02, 30.5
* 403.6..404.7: -0.06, 31.8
